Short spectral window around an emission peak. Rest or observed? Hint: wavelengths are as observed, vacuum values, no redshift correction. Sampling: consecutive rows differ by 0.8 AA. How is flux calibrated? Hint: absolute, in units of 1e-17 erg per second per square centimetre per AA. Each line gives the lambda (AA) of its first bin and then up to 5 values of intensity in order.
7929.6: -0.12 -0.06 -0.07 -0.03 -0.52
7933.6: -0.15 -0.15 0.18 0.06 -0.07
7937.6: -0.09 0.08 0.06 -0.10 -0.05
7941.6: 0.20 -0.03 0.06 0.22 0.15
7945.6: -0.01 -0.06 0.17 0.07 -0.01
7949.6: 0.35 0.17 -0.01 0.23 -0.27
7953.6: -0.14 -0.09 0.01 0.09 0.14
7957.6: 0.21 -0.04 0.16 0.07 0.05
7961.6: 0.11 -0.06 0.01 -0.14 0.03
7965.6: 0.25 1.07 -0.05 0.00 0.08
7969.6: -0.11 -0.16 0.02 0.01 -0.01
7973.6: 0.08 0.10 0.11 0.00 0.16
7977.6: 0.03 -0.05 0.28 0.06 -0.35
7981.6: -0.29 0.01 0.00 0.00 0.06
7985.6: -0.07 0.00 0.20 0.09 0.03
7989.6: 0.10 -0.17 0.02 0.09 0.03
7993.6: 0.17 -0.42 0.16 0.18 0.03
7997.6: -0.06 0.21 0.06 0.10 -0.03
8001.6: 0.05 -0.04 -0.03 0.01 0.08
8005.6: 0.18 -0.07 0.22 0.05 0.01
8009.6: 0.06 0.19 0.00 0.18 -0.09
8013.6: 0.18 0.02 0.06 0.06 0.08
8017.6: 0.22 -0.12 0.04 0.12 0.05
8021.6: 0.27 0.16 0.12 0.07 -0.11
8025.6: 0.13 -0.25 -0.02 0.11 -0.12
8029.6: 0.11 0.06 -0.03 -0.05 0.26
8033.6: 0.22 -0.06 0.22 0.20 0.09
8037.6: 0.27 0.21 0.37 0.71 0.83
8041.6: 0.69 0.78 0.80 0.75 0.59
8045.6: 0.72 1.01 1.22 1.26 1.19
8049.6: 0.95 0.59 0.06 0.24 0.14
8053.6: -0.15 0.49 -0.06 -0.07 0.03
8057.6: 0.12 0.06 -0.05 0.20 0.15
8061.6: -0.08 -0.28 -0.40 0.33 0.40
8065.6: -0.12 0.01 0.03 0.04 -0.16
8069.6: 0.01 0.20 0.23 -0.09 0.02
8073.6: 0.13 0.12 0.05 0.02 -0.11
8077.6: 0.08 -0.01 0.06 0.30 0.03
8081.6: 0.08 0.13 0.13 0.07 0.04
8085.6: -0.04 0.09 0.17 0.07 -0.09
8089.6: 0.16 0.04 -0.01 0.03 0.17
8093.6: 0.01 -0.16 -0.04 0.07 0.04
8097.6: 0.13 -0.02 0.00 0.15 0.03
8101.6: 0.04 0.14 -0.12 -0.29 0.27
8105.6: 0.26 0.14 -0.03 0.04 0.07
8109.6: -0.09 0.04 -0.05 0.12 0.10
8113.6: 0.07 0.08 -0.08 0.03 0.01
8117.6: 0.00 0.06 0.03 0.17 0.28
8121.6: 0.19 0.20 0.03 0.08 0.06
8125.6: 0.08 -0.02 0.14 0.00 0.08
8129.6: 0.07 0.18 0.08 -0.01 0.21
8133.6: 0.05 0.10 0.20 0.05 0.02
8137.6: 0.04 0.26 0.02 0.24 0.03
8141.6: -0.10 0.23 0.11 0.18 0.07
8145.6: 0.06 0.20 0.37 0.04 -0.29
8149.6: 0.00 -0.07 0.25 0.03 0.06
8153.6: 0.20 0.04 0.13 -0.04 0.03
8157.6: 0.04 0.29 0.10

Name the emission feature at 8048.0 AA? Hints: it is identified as [O II]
